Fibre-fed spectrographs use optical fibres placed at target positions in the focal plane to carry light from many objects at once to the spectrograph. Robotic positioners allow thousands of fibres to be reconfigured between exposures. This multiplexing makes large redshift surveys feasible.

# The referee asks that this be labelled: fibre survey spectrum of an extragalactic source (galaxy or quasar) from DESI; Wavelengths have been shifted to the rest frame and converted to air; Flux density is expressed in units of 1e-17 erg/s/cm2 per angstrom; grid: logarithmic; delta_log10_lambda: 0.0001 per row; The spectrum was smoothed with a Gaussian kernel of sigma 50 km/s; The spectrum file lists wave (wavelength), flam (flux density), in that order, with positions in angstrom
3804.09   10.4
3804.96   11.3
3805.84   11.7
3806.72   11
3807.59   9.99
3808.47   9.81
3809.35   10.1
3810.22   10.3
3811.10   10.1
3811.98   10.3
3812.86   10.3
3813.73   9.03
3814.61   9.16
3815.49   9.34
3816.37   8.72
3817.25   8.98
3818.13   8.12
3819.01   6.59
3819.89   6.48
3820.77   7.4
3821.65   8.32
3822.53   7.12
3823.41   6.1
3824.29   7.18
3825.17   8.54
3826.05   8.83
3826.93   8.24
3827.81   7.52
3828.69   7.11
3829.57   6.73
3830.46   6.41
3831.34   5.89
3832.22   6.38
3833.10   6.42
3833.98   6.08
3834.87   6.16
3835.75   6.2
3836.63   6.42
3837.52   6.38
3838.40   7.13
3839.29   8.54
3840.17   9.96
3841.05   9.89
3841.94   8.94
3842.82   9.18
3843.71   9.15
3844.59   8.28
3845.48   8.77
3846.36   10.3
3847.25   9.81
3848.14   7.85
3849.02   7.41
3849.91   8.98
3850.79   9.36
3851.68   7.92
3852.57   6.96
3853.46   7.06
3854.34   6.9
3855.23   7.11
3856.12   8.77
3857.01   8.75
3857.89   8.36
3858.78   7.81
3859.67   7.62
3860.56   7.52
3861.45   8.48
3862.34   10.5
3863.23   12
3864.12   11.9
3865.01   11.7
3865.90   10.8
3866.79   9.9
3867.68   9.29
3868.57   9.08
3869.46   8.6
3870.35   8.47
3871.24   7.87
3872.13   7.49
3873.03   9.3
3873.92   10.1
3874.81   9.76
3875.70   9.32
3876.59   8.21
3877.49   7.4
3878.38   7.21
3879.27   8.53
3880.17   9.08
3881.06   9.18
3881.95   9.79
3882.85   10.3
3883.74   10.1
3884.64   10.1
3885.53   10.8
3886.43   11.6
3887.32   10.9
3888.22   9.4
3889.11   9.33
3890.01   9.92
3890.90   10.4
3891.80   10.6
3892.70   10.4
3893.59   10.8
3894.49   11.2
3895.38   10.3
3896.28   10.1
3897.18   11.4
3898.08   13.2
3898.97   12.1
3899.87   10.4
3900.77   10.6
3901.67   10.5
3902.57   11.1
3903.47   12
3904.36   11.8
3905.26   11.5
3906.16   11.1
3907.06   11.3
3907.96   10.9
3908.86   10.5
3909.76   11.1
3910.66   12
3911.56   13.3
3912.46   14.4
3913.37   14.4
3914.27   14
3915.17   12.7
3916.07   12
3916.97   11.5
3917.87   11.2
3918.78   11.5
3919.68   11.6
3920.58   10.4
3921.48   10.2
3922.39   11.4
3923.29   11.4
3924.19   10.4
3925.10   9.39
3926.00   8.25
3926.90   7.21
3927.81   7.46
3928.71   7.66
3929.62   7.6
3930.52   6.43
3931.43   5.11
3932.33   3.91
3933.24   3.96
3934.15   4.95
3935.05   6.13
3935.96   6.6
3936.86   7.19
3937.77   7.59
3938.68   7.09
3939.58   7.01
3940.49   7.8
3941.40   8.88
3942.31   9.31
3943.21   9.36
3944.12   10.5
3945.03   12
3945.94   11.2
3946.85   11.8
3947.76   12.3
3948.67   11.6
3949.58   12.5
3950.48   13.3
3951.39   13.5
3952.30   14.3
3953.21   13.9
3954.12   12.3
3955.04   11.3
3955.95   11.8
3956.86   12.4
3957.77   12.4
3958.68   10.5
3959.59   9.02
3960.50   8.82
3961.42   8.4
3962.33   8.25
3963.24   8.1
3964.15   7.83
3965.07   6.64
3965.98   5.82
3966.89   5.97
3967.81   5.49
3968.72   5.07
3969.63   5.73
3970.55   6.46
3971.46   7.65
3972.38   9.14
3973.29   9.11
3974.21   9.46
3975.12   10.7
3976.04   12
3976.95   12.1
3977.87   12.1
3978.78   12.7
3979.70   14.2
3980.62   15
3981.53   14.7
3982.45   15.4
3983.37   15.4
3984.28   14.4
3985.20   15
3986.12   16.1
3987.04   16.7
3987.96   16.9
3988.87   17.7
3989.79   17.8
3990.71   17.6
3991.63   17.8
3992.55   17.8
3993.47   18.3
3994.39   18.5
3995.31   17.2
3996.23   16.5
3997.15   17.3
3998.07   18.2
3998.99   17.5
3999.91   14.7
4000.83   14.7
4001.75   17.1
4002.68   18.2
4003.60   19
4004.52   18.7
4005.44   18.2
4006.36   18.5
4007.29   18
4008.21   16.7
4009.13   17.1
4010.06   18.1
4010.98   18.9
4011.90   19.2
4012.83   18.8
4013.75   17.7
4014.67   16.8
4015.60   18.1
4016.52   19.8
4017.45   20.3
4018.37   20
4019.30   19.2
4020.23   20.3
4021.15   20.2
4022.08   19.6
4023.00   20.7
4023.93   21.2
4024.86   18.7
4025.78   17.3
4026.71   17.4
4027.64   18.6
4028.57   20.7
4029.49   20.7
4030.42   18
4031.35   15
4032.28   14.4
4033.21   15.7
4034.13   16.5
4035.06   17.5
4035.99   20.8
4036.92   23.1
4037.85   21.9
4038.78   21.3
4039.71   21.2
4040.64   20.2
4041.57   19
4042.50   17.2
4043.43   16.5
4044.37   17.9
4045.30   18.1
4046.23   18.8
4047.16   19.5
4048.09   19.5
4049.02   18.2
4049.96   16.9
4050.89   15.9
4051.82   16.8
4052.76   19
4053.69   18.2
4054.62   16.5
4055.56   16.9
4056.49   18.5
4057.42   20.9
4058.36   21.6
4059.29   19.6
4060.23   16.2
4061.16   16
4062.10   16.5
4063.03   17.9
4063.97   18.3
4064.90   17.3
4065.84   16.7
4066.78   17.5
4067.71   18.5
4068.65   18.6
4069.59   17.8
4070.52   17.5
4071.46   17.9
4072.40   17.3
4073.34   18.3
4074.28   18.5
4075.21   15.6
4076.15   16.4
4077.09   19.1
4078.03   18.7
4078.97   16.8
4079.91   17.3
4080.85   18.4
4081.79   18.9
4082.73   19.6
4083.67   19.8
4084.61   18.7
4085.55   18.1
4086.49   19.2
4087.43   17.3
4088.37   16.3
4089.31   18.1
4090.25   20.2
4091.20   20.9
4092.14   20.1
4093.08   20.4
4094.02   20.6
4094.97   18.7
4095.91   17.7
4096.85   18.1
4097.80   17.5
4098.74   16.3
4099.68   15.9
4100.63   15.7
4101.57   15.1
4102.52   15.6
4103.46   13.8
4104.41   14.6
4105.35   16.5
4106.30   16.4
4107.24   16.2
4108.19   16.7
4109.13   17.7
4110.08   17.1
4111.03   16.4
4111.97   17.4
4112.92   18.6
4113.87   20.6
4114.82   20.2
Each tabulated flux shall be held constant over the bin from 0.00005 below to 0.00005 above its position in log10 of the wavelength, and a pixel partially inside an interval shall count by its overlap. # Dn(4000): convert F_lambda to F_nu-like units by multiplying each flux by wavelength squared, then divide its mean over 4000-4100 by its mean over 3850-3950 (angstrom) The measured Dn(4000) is 2.04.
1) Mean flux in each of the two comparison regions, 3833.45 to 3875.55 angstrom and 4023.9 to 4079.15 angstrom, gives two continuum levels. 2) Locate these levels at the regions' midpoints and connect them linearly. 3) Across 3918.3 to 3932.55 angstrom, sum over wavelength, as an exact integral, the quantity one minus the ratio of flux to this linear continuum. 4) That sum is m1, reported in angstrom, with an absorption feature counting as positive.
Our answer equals 3.8 angstrom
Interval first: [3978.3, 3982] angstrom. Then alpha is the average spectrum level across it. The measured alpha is 14.1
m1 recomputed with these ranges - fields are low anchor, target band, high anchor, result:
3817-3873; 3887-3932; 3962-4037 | 2.17 angstrom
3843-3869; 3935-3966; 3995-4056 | 9.05 angstrom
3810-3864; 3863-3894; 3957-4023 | 0.64 angstrom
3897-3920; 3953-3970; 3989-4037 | 6.93 angstrom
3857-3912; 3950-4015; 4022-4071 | 6.30 angstrom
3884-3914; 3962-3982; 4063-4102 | 6.71 angstrom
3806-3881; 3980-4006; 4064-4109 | -4.97 angstrom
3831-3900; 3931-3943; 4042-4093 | 5.52 angstrom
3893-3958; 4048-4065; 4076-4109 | -1.86 angstrom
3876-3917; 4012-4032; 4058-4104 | -4.27 angstrom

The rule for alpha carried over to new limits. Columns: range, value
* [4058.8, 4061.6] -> 17.3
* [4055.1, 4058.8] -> 19.5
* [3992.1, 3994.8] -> 18.2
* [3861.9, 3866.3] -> 11.4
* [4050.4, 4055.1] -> 17.3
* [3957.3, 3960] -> 10.7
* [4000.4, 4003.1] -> 16.6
